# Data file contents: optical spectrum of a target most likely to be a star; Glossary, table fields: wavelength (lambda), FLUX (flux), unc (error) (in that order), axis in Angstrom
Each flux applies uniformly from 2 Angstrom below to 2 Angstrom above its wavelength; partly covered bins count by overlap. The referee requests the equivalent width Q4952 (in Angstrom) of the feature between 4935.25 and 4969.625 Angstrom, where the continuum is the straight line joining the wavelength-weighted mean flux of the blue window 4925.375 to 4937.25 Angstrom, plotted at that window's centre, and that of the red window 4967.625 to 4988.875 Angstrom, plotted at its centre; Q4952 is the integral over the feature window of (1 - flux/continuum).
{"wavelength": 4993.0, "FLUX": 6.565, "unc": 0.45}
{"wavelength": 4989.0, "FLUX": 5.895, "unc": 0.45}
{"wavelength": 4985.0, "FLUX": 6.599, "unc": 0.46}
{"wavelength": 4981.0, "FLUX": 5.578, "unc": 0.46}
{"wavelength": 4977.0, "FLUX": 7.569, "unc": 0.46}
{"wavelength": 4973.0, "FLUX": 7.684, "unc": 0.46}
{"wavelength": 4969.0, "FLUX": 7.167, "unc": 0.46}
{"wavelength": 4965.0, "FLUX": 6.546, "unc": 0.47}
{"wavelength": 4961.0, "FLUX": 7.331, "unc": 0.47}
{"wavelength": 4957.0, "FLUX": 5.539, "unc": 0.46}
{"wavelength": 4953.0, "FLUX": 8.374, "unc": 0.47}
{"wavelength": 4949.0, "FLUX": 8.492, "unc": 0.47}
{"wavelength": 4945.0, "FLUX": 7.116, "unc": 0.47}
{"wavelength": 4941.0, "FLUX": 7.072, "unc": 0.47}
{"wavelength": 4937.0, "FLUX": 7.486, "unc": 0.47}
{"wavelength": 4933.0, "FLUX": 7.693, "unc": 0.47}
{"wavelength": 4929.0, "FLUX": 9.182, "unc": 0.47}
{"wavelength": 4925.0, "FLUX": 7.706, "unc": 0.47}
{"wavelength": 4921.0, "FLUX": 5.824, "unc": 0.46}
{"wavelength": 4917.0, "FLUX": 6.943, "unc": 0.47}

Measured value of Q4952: 1.4 Angstrom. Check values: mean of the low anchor 8.16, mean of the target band 7.24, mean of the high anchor 6.82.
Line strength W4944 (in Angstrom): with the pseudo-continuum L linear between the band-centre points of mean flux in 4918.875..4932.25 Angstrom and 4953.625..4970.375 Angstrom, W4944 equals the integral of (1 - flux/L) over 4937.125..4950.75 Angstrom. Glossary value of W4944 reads -0.70 Angstrom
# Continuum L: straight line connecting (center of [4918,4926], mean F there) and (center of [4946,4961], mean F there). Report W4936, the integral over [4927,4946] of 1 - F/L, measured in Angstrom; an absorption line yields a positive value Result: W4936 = -2.0 Angstrom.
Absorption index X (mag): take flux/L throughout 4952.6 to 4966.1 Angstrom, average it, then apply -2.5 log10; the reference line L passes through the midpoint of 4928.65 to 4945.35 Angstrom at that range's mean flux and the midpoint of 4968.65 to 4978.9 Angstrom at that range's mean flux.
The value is 0.11 mag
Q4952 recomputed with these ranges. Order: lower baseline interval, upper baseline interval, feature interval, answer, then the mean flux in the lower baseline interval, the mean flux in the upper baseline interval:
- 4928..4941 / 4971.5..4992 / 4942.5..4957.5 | -0.2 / 7.88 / 6.64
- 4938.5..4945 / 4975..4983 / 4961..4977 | -1.2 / 7.12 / 6.57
